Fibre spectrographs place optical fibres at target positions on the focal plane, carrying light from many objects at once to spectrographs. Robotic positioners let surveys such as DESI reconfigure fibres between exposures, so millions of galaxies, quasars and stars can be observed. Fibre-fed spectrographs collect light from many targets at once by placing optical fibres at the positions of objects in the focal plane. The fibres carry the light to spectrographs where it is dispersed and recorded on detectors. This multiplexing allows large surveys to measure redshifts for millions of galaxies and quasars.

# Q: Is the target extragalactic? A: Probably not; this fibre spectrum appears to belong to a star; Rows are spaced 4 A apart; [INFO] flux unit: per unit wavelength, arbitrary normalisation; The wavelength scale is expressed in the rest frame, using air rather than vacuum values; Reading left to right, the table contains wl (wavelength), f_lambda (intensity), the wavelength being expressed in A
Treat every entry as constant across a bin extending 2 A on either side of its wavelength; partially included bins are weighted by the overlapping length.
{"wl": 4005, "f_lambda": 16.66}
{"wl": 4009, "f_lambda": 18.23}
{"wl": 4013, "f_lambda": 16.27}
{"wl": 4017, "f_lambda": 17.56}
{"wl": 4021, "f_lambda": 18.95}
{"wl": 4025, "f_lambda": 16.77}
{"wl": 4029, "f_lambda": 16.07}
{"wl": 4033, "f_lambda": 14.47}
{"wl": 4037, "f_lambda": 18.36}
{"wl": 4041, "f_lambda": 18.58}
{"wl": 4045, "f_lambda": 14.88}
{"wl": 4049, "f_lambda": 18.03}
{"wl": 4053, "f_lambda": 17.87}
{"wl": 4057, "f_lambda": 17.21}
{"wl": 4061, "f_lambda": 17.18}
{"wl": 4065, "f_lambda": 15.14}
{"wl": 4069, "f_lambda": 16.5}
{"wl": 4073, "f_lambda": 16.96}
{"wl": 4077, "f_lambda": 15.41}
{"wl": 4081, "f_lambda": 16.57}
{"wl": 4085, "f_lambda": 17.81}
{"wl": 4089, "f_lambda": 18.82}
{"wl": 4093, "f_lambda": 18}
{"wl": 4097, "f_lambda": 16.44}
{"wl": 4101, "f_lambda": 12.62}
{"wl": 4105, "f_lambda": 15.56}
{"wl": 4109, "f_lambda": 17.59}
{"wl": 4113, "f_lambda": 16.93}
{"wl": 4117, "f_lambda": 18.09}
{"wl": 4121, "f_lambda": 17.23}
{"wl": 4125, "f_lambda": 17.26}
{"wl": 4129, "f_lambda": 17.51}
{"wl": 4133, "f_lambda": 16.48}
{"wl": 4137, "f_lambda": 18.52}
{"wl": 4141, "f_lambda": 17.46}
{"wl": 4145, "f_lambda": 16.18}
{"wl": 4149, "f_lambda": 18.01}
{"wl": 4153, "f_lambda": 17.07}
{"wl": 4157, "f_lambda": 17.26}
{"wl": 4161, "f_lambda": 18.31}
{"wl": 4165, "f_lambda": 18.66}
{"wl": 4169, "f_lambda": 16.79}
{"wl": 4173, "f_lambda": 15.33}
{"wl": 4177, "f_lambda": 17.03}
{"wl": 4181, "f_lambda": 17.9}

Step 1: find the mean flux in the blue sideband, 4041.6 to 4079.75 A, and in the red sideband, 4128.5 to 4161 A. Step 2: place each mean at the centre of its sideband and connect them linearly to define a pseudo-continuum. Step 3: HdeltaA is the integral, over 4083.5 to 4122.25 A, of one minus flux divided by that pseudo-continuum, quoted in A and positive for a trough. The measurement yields 0.3 A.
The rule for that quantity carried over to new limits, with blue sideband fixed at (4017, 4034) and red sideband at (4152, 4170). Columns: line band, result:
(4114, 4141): -0.02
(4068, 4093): 0.08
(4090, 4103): 1.01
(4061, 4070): 0.54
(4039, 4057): -0.39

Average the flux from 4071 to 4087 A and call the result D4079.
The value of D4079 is 16.7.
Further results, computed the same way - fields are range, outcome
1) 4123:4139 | 17.4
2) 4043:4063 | 17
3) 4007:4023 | 17.8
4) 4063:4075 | 16.2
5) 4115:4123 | 17.7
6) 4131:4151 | 17.3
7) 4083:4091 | 18.3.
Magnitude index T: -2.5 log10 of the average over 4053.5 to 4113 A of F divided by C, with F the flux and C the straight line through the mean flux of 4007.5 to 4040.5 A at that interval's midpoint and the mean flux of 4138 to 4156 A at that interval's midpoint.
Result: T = 0.04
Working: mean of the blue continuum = 17.1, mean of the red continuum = 17.3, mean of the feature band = 16.6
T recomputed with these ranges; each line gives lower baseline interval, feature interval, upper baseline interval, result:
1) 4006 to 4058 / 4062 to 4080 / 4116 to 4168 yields 0.08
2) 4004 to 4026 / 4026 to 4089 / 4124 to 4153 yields 0.04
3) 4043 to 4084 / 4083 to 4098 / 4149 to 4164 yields -0.06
